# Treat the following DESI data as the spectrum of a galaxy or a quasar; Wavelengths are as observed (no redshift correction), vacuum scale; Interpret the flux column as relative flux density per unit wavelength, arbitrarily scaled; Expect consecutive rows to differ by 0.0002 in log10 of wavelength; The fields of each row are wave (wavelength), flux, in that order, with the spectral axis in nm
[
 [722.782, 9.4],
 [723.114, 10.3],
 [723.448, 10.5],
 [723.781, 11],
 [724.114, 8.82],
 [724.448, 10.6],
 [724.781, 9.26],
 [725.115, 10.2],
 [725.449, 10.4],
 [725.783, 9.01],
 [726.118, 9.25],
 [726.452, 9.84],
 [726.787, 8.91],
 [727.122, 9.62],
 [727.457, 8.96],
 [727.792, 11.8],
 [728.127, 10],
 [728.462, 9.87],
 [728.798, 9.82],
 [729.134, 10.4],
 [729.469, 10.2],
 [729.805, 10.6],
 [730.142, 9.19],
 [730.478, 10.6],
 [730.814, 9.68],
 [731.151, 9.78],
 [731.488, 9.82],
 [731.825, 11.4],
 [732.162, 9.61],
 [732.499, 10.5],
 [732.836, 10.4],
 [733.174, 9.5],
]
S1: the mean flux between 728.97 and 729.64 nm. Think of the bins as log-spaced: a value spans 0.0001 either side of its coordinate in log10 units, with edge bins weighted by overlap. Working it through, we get 10.3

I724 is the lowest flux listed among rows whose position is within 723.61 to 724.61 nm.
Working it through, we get 8.82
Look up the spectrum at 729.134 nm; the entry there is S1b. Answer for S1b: 10.4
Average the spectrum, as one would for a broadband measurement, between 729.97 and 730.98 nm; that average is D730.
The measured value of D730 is 9.83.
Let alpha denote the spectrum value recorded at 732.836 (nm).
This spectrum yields 10.4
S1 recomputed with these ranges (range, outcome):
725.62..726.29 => 9.13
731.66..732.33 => 10.5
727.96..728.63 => 9.94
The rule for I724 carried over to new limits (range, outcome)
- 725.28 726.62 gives 9.01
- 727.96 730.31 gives 9.19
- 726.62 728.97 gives 8.91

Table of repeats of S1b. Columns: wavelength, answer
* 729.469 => 10.2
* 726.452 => 9.84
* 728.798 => 9.82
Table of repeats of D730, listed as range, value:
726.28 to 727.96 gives 9.83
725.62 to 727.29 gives 9.32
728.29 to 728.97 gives 9.84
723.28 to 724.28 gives 10.1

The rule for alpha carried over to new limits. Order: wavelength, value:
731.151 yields 9.78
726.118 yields 9.25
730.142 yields 9.19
